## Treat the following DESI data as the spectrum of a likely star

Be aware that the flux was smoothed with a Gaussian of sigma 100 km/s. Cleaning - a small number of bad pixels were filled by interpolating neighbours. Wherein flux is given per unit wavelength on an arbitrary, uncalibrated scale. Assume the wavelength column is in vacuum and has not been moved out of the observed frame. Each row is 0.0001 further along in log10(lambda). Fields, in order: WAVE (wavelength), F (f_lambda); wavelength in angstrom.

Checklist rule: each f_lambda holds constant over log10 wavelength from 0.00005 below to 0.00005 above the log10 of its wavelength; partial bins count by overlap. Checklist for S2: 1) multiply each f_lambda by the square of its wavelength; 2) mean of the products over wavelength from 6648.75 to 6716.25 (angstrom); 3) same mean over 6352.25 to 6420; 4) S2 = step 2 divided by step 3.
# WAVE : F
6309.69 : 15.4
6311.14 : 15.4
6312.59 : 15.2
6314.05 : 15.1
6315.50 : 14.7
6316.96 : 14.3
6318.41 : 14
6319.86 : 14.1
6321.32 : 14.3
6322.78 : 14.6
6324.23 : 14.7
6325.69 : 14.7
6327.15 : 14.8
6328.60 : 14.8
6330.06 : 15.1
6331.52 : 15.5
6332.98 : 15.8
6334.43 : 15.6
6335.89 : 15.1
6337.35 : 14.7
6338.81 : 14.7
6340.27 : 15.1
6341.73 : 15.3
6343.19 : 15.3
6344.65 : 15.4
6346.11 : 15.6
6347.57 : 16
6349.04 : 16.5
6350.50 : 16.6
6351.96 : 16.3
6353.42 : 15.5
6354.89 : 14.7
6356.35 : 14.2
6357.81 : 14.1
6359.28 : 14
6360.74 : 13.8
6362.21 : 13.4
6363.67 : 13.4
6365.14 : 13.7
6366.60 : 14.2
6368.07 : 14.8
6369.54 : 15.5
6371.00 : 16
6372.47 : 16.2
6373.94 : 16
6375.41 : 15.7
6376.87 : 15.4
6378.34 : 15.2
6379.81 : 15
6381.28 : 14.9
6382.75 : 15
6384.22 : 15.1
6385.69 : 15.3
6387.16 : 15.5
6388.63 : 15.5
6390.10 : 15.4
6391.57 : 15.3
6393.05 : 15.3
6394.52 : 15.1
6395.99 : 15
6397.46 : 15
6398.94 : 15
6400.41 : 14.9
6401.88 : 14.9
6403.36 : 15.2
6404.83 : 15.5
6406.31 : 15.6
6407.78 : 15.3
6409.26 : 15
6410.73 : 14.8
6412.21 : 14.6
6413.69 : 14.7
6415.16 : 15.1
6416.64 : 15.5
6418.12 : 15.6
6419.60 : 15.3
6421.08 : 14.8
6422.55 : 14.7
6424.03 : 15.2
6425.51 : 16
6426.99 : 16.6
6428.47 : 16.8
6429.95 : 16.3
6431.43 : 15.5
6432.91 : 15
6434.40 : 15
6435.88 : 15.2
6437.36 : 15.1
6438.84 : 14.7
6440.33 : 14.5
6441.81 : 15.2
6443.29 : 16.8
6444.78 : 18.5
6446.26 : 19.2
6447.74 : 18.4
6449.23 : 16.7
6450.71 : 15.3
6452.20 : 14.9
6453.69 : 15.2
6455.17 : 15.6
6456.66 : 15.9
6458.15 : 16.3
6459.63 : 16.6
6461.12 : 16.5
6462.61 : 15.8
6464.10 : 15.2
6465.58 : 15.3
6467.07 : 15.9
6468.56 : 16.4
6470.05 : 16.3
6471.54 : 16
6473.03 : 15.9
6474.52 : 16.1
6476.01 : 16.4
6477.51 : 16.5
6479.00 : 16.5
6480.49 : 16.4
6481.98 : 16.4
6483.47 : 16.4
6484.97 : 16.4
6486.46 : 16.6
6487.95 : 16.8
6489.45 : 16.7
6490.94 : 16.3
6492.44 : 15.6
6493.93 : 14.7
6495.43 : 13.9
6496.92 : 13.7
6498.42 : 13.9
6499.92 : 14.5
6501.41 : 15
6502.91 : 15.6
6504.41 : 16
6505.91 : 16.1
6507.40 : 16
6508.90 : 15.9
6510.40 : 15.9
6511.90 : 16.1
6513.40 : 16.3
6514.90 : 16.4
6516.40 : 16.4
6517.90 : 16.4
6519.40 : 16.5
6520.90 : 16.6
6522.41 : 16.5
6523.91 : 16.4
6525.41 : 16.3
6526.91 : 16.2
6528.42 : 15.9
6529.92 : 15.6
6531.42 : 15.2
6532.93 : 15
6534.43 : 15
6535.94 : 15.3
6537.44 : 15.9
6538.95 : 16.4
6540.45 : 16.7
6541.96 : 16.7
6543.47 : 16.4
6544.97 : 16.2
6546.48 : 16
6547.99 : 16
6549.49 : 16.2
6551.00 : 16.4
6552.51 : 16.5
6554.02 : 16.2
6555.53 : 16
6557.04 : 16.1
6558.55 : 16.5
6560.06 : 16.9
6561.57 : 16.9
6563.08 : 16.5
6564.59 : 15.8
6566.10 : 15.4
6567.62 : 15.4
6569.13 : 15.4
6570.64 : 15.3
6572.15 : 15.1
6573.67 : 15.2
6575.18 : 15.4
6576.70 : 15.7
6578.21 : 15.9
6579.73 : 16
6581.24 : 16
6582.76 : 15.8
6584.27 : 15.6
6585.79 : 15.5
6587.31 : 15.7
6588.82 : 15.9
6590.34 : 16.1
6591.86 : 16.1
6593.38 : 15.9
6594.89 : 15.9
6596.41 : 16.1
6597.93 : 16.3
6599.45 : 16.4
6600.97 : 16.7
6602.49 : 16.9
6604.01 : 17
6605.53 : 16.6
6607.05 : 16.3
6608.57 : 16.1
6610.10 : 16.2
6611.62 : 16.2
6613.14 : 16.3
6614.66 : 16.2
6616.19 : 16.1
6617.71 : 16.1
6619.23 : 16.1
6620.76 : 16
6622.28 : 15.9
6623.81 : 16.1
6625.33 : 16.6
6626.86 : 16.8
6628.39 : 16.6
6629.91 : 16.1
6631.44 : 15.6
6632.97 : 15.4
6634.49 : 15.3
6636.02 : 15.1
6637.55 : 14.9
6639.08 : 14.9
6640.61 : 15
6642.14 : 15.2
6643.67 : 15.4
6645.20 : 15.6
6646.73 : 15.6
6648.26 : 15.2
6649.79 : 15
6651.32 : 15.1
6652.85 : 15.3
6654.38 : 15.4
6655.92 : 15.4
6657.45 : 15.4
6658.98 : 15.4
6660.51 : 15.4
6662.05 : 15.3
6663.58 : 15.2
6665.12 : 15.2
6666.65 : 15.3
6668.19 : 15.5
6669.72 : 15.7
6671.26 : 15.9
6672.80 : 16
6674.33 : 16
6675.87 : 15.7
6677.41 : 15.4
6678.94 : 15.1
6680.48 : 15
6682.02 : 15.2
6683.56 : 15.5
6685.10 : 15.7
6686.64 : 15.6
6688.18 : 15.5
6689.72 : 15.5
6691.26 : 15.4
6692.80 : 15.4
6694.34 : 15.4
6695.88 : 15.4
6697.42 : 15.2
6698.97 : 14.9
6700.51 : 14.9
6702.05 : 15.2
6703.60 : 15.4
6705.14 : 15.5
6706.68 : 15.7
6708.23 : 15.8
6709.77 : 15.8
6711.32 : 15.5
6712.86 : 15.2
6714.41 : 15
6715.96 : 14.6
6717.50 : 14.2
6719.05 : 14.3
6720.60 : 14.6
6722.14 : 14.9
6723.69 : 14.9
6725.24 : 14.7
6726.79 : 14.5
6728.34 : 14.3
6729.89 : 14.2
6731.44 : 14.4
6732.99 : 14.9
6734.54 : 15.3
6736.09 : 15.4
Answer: 1.1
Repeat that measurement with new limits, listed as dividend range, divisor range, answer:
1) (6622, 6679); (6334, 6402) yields 1.12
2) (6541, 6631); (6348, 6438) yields 1.13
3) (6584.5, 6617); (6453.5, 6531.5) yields 1.05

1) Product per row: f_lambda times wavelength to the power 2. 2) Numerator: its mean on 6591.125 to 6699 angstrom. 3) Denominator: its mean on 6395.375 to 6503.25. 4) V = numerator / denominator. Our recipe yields 1.06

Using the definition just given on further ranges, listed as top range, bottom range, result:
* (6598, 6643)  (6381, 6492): 1.08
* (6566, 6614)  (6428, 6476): 1.04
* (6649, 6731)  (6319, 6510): 1.07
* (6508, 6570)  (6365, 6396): 1.11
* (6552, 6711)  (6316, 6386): 1.14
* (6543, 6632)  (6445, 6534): 1.04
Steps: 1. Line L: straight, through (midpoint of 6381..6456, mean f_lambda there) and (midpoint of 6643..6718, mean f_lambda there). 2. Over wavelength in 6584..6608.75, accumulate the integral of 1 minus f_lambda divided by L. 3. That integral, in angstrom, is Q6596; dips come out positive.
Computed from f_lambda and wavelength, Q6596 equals -1.3 angstrom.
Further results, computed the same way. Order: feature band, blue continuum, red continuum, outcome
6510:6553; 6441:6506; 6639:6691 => -0.8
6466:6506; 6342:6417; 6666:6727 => -1.7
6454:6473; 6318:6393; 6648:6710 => -1.0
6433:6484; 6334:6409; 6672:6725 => -3.1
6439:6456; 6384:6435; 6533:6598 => -1.0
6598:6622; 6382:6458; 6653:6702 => -1.4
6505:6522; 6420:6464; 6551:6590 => -0.4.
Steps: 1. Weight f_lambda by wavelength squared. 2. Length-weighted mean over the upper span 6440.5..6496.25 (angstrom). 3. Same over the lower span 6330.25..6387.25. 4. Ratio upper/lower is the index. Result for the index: 1.1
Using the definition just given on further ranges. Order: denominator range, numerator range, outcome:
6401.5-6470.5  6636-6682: 1.05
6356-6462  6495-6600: 1.08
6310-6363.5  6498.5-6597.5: 1.14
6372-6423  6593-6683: 1.11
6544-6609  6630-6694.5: 0.98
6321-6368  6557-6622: 1.16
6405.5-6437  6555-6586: 1.08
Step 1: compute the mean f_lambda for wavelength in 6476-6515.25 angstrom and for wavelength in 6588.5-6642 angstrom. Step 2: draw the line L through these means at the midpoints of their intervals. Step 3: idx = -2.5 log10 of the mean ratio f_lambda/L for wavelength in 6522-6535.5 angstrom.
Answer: 0.01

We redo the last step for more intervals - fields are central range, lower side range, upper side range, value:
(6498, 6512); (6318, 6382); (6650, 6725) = -0.03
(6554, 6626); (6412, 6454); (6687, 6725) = -0.04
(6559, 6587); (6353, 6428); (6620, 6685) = -0.03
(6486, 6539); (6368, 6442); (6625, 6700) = -0.03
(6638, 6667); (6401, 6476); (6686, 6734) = -0.01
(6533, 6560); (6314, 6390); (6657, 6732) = -0.07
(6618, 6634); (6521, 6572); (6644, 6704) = -0.03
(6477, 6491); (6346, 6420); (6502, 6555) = -0.05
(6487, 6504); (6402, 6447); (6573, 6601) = 0.04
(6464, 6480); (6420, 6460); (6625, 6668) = -0.02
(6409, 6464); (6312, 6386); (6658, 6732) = -0.05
